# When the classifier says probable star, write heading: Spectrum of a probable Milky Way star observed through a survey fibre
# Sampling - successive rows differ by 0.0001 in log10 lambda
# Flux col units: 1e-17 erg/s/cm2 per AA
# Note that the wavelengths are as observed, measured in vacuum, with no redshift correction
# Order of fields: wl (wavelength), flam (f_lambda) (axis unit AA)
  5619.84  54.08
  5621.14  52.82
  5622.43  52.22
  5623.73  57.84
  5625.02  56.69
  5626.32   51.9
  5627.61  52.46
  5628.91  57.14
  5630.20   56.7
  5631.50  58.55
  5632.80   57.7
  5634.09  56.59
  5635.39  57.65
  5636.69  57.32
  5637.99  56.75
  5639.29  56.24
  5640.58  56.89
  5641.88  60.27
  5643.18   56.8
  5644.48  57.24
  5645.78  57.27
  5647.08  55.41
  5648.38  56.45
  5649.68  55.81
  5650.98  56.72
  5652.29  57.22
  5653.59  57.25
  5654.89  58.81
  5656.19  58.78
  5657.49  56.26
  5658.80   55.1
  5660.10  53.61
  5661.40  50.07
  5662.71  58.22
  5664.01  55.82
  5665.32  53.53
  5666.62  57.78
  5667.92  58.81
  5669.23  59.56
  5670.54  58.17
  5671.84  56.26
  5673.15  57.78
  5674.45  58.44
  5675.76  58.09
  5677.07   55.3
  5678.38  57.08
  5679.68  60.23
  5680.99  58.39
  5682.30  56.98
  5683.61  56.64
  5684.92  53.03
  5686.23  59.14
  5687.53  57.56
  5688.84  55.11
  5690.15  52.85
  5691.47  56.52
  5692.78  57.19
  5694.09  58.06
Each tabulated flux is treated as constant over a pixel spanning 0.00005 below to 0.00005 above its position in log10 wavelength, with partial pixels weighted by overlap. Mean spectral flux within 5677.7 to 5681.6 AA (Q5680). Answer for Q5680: 58.6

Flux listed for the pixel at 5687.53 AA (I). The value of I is 57.56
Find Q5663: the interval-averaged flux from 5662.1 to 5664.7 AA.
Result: 56.9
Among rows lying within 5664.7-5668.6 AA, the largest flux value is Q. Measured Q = 58.81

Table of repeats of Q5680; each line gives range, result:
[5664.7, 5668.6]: 56.8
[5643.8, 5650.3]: 56.4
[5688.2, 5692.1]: 54.7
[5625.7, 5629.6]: 54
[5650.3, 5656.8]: 57.7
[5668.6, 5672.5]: 58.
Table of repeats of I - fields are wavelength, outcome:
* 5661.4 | 50.07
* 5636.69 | 57.32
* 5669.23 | 59.56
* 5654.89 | 58.81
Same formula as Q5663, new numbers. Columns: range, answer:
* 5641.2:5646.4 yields 57.9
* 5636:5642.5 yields 57.5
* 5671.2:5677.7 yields 57.2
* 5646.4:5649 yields 56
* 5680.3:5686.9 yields 56.9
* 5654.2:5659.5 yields 57.2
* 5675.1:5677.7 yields 56.6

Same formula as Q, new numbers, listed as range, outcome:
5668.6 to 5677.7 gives 59.56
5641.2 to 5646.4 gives 60.27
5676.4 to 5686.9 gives 60.23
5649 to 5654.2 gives 57.25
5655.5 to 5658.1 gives 58.78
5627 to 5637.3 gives 58.55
